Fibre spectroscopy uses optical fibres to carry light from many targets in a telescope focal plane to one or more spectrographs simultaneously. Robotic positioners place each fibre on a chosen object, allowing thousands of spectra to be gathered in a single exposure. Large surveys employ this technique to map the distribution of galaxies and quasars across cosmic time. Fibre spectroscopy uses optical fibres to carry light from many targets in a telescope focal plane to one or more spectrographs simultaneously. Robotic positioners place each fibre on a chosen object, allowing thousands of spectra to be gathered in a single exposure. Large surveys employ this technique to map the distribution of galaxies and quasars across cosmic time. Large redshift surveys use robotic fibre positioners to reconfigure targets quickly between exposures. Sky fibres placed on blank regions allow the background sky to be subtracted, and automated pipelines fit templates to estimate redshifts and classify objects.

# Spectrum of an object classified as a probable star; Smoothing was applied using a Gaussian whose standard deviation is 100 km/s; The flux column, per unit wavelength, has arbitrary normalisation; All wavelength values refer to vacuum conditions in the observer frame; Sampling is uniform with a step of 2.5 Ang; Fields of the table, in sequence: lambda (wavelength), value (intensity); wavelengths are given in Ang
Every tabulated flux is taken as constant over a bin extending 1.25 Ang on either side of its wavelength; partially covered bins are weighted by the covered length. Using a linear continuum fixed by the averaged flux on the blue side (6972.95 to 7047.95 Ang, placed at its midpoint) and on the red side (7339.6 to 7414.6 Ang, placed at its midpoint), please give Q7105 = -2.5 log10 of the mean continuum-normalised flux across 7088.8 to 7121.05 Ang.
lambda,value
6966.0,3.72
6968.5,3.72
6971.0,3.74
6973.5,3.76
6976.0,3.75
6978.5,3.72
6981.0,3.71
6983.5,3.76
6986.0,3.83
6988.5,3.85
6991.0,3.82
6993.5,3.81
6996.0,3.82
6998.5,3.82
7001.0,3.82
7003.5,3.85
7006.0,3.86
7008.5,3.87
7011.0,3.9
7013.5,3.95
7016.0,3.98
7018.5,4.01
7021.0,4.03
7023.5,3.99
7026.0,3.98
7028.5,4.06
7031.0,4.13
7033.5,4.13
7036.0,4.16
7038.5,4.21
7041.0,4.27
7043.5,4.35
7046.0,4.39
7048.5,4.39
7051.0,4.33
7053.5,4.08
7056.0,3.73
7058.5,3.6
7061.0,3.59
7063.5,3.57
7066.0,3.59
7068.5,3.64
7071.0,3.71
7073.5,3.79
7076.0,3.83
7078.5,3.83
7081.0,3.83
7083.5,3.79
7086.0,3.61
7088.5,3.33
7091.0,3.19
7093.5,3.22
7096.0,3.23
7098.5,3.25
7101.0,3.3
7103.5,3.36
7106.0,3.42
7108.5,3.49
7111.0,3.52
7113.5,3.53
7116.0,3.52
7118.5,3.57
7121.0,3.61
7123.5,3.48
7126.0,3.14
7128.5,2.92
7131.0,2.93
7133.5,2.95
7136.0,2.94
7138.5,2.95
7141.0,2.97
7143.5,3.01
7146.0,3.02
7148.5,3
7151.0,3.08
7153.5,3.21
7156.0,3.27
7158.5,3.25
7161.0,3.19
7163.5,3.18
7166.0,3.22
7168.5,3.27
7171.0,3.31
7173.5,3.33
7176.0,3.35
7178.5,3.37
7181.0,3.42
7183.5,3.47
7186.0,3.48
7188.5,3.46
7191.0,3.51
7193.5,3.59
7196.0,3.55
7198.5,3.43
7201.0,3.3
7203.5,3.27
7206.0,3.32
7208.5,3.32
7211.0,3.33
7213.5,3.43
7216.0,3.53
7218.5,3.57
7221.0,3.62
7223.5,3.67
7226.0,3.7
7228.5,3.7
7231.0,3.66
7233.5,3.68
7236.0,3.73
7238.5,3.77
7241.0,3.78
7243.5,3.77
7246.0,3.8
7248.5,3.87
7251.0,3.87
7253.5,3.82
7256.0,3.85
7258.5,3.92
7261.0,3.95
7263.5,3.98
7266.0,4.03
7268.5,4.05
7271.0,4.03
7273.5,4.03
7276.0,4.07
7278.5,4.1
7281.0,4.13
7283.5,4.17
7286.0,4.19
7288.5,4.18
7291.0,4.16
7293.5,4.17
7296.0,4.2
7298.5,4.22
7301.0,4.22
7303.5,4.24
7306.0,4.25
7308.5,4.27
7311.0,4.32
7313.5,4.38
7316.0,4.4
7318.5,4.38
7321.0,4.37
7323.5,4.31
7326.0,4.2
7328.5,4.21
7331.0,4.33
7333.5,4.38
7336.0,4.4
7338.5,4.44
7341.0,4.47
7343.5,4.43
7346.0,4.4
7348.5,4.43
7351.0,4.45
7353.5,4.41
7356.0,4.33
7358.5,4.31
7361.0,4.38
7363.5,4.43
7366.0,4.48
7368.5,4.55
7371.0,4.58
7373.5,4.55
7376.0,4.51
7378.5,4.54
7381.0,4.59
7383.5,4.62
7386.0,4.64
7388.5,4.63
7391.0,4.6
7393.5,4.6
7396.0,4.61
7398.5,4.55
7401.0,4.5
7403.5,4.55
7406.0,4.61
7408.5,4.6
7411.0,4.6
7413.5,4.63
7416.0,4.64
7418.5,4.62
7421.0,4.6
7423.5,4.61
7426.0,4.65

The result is 0.21 mag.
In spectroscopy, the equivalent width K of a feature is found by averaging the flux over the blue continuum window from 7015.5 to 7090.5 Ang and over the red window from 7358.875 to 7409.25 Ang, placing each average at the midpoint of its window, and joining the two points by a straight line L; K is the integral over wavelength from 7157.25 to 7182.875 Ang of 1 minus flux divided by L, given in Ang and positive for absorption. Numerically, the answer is 5.3 Ang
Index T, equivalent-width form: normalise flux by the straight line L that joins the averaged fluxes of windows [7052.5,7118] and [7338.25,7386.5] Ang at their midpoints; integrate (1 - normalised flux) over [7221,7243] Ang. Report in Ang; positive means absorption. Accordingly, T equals 1.8 Ang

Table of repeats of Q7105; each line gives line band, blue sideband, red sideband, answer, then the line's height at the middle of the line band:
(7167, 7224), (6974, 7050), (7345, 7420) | 0.23 mag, 4.25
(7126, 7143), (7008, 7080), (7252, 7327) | 0.34 mag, 4.04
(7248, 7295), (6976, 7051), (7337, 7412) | 0.09 mag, 4.36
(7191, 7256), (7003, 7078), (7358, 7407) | 0.19 mag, 4.28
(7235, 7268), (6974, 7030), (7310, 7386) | 0.11 mag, 4.27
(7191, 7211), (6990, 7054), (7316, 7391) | 0.24 mag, 4.26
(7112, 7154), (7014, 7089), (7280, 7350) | 0.27 mag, 4.05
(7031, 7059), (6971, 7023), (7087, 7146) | -0.16 mag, 3.61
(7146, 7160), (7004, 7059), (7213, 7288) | 0.25 mag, 3.95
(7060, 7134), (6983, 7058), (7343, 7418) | 0.19 mag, 4.12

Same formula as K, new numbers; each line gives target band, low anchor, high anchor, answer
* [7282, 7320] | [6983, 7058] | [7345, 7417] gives 1.4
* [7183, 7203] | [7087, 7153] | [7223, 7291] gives 0.7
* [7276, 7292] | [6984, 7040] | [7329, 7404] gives 0.8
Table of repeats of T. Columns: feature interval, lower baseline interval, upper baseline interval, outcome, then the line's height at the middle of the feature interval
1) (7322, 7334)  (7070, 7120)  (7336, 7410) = 0.18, 4.35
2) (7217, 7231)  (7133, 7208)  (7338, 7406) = -0.23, 3.59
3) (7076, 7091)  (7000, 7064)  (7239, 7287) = 1.32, 4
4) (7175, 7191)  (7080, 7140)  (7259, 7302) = 1.01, 3.66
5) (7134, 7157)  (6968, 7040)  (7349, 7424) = 6.08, 4.14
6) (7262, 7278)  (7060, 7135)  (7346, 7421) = 0.28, 4.11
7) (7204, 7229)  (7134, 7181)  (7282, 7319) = 0.74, 3.61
